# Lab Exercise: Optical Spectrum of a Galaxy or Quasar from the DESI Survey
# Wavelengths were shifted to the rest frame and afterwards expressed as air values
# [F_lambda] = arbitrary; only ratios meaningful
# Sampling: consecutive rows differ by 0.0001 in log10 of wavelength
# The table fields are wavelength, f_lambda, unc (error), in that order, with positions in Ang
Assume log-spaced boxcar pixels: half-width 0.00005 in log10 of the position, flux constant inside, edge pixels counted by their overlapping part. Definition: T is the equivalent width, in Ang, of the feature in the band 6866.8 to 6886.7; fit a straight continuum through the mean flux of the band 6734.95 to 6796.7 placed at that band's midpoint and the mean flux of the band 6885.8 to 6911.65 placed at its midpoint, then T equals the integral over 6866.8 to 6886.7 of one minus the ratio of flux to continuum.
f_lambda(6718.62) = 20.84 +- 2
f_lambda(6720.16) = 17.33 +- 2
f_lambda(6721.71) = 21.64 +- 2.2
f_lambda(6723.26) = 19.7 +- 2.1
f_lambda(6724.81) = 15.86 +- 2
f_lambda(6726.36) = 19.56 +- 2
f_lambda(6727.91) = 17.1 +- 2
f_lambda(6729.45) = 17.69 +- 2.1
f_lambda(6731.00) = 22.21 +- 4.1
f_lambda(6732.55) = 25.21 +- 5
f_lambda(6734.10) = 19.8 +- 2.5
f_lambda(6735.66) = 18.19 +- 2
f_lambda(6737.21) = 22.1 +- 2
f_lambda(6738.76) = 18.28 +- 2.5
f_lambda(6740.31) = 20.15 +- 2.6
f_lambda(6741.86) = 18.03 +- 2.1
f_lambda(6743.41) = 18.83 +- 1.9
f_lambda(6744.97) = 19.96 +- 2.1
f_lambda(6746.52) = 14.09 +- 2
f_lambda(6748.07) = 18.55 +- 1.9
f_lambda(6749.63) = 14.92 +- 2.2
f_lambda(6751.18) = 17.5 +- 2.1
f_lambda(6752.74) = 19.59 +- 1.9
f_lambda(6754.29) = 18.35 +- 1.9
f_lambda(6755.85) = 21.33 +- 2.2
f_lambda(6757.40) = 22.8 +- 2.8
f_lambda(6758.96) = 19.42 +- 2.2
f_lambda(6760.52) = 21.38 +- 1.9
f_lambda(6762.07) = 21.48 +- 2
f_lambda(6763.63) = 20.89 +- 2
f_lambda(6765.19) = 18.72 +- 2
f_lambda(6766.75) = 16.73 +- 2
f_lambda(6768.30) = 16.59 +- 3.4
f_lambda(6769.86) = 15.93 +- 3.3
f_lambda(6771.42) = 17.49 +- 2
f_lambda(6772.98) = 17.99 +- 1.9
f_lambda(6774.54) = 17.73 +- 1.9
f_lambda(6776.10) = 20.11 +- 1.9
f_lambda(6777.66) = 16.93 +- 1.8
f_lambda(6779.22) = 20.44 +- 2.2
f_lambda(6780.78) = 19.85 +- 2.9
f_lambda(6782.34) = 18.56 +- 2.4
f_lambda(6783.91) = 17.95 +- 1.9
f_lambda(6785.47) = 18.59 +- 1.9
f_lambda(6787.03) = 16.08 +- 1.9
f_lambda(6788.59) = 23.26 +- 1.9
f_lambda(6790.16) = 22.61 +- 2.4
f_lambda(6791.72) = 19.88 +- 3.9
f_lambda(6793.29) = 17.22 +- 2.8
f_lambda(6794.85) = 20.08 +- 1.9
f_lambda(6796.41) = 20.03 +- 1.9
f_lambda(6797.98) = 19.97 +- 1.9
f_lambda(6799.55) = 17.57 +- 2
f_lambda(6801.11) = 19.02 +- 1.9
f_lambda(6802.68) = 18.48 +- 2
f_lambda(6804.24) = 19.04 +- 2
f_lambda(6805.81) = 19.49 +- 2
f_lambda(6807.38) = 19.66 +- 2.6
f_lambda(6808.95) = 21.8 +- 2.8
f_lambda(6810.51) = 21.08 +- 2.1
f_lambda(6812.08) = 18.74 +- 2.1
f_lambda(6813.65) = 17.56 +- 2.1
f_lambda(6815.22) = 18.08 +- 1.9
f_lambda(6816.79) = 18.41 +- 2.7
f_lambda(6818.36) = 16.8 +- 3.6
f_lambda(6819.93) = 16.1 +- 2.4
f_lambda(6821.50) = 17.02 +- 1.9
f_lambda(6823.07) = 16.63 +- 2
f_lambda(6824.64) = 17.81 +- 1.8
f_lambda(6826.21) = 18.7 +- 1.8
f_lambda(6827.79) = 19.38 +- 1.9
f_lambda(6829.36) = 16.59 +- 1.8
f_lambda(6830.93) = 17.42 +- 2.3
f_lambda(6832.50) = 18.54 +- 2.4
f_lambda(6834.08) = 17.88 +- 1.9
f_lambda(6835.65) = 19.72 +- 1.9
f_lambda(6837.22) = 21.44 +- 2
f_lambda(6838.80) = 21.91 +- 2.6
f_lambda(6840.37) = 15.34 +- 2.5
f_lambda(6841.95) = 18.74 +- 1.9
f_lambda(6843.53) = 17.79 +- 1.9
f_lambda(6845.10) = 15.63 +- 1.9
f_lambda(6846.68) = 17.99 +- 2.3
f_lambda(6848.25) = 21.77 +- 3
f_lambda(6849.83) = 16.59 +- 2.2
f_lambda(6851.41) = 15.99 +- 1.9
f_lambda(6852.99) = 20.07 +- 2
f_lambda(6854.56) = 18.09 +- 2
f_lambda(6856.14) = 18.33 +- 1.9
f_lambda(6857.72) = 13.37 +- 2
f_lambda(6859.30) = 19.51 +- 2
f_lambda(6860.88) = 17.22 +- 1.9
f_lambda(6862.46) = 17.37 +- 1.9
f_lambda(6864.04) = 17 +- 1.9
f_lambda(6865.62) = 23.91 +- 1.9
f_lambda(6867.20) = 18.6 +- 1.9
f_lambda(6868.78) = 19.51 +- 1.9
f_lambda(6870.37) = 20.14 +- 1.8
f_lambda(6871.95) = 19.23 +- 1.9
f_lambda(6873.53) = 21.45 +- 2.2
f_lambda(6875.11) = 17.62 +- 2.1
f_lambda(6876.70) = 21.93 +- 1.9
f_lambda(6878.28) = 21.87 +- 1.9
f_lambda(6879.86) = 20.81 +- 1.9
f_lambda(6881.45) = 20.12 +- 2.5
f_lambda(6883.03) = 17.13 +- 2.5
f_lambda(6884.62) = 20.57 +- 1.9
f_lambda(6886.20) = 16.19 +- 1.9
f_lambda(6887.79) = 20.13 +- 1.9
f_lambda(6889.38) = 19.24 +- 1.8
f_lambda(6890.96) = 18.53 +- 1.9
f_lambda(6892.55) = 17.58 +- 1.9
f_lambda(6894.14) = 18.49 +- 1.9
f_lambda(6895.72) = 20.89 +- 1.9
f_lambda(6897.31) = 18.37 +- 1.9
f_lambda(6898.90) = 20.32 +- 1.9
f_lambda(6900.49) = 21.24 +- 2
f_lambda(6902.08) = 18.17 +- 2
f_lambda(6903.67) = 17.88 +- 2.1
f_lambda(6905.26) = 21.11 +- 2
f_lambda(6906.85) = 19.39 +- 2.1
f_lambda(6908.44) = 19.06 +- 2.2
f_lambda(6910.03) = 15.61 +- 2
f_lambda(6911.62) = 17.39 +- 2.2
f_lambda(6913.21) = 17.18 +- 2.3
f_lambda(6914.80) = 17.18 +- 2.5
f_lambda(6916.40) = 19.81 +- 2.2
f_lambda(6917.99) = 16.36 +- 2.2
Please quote -0.9 Ang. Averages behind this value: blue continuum 19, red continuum 18.9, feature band 19.7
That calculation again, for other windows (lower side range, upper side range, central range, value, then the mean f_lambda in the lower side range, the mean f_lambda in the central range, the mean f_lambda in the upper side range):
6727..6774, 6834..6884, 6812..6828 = 1.10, 19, 17.6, 18.9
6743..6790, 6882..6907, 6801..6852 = 1.41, 18.8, 18.4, 19.1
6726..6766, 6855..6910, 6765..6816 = 1.22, 19.5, 18.9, 19.1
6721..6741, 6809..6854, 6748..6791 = 0.46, 19.8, 19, 18.3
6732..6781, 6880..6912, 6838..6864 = 1.53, 19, 17.8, 18.9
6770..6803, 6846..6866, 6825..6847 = 0.03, 19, 18.4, 18.1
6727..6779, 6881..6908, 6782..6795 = -0.22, 19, 19.3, 19.1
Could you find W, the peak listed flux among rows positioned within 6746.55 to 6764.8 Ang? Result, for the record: 22.8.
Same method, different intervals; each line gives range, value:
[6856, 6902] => 23.91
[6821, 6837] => 19.72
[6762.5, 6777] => 20.89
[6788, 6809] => 23.26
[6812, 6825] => 18.74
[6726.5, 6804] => 25.21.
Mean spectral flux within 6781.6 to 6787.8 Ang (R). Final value 17.8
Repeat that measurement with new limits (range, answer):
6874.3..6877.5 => 19.8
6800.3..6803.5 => 18.8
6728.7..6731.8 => 20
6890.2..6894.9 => 18.2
